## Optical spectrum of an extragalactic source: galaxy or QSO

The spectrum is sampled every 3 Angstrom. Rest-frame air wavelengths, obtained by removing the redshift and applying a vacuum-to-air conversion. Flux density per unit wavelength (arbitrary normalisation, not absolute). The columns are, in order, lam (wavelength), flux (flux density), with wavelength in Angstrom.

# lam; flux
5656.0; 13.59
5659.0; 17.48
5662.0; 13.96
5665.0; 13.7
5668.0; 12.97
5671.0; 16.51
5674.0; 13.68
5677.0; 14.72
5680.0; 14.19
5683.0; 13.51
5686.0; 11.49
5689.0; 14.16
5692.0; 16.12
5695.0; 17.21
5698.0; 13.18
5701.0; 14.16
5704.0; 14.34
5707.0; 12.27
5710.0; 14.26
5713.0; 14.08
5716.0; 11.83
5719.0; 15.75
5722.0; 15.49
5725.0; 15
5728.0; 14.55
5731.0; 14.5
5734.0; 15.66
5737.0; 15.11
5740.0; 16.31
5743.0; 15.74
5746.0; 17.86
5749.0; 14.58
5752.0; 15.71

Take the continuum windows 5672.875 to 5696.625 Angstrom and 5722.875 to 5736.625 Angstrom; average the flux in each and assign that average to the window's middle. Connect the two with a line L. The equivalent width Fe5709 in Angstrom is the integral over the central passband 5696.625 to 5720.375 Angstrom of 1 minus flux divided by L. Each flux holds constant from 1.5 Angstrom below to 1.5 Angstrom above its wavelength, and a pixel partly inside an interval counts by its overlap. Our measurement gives 1.57 Angstrom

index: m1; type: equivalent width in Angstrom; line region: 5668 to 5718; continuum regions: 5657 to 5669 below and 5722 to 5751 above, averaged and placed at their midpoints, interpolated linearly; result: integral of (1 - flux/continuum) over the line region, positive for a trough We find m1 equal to 2.8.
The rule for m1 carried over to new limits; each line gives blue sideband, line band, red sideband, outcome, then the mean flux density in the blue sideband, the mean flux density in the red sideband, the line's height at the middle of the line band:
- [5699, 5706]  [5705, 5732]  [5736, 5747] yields 1.4 Angstrom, 14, 16.2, 14.9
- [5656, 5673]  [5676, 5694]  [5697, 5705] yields 0.2 Angstrom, 14.8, 13.9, 14.3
